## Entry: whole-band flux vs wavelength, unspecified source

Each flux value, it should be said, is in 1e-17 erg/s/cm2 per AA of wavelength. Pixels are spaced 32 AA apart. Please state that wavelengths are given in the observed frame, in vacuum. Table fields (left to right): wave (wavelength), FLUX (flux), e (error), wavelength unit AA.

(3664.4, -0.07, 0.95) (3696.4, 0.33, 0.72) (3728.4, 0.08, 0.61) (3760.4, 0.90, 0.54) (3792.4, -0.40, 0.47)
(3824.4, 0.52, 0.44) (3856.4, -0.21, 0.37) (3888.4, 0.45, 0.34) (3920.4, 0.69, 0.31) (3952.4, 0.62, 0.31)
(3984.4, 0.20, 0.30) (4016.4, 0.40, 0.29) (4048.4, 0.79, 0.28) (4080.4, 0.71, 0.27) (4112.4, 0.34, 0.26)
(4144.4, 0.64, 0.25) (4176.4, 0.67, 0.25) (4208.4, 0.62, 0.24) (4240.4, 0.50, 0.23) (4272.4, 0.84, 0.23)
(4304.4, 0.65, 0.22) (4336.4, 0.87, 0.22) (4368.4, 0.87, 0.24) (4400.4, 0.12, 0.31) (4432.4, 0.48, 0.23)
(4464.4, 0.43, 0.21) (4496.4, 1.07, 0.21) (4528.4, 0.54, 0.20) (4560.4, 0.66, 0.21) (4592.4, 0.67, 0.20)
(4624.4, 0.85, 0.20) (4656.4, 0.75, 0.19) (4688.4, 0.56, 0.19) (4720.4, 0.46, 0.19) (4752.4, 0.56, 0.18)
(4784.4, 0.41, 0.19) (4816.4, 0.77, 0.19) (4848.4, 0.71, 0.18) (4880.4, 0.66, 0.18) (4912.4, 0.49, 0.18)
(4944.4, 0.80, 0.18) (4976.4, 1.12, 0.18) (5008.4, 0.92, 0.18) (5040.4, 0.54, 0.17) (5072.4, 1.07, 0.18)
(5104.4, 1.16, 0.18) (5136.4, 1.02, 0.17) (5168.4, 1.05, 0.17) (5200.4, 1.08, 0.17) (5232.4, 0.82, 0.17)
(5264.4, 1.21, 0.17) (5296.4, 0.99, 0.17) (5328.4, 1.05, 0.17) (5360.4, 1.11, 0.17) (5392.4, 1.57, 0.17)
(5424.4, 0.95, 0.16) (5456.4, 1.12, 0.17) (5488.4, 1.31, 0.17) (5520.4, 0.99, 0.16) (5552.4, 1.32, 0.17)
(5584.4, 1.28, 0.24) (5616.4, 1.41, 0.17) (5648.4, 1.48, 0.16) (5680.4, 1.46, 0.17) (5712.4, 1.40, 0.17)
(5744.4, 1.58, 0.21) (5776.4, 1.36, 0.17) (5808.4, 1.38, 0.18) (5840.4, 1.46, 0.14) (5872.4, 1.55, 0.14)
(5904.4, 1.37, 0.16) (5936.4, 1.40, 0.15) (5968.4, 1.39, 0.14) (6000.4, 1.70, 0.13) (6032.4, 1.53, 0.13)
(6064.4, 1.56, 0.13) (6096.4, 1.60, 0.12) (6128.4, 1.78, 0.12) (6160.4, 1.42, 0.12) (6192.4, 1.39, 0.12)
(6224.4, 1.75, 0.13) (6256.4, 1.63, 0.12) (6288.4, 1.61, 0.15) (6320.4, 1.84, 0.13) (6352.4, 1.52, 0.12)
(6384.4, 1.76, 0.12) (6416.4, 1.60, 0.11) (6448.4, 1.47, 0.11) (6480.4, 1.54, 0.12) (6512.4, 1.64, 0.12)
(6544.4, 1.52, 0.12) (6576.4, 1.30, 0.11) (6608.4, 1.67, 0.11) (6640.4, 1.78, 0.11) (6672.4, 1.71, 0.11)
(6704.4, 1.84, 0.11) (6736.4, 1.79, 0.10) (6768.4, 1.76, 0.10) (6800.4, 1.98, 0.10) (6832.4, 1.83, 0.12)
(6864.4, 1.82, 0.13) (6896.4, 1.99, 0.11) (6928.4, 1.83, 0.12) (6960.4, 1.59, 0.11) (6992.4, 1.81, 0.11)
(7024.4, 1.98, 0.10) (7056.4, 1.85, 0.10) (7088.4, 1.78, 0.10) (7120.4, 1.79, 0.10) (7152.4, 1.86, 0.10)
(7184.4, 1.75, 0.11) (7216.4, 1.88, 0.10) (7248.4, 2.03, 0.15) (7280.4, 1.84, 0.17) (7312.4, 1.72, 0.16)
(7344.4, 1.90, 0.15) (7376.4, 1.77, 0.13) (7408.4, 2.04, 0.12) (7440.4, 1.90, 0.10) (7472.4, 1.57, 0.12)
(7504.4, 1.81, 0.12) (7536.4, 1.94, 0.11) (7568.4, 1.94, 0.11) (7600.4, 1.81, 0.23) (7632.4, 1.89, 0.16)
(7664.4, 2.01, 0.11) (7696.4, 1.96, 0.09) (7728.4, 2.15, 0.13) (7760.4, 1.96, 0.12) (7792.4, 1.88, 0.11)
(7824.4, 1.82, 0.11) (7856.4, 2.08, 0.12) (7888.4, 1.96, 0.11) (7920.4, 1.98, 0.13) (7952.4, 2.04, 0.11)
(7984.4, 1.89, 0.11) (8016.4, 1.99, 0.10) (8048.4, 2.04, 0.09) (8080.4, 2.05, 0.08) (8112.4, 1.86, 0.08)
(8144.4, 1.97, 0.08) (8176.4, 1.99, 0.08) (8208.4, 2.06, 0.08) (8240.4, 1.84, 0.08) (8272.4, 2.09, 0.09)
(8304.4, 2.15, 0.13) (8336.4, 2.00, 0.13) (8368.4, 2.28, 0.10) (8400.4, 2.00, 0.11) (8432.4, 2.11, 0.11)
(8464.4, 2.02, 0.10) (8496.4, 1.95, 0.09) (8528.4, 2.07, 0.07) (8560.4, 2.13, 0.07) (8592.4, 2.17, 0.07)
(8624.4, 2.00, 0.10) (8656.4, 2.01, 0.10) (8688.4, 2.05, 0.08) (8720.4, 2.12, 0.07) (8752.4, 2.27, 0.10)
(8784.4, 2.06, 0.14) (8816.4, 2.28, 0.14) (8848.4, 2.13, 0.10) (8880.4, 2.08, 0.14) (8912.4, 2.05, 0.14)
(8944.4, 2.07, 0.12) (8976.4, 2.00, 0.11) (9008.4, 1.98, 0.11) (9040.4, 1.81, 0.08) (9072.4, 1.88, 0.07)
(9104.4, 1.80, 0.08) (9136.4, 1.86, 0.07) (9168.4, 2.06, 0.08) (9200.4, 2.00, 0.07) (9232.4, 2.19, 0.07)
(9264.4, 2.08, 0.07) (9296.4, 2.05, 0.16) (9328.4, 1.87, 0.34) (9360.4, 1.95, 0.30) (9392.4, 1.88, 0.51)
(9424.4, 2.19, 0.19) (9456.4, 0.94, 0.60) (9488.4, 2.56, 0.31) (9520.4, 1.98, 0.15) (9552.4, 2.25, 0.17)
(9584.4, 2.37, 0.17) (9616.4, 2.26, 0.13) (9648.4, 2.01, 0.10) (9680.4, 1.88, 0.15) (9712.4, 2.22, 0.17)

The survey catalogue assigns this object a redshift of 0.269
